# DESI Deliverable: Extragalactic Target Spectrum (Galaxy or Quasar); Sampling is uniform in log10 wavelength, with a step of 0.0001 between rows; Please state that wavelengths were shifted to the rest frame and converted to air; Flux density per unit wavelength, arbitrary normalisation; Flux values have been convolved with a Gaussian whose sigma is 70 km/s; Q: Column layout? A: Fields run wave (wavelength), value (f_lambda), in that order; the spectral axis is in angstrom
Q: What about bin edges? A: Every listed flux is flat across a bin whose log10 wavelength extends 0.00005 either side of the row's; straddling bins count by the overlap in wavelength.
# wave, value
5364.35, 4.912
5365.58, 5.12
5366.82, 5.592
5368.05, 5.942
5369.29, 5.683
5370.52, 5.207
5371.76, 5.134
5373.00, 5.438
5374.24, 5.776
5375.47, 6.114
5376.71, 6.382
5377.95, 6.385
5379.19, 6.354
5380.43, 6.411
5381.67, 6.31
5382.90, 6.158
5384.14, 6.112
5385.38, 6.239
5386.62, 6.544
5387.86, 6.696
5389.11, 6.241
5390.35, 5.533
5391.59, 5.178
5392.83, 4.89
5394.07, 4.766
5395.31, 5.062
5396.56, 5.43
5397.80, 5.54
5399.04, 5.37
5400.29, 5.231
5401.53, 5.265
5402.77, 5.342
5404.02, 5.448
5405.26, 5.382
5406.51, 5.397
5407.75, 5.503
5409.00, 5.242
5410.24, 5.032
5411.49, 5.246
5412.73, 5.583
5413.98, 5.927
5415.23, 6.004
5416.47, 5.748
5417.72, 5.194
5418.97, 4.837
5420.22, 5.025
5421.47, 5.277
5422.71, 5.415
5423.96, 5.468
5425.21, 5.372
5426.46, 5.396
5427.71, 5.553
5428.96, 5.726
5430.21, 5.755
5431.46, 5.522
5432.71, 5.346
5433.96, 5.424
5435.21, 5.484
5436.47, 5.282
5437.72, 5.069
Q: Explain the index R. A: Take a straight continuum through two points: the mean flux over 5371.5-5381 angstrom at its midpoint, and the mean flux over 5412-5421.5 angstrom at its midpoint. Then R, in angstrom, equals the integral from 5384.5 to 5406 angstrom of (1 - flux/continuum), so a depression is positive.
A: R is 0.8 angstrom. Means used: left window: 6.03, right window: 5.46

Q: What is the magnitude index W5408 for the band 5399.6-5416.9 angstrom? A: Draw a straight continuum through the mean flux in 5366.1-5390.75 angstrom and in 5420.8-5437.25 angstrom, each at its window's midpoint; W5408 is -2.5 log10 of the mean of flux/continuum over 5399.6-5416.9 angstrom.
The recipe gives 0.05 mag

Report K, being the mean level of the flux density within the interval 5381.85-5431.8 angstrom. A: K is 5.52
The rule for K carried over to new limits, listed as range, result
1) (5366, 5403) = 5.75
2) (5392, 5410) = 5.27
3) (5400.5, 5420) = 5.4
